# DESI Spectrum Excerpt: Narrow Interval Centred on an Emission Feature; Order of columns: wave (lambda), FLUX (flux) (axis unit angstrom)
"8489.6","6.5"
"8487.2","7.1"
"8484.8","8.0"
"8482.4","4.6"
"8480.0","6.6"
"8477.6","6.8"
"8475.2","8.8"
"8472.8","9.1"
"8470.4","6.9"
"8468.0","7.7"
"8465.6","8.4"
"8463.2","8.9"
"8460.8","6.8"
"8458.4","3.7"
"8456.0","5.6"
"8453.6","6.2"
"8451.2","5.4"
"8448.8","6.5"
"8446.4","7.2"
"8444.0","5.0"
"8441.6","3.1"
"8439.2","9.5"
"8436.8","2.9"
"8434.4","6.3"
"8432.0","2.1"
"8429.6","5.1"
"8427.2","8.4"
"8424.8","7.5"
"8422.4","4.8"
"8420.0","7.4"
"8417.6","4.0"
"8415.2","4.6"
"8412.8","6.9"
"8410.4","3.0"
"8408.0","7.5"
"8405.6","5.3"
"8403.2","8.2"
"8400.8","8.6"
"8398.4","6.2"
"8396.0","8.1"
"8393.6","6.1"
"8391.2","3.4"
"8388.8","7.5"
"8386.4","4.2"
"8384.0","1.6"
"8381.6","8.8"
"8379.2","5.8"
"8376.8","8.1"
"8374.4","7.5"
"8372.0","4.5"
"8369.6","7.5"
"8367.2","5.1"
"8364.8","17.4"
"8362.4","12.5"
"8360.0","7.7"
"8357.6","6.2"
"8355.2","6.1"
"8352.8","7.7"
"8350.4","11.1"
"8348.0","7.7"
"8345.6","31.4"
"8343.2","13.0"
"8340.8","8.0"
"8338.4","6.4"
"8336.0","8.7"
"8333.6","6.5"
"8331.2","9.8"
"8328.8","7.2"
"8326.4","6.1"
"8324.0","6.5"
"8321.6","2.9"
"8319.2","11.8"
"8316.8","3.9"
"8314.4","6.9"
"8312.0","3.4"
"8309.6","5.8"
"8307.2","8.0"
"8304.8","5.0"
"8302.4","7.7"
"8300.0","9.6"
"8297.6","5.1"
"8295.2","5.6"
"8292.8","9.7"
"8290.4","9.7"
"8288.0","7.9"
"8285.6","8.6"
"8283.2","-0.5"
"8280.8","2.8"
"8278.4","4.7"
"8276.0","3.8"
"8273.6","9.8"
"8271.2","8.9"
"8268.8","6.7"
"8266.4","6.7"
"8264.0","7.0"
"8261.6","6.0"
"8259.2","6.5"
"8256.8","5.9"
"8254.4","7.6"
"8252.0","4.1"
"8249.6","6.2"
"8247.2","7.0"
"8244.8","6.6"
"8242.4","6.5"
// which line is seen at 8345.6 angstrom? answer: [S II] 6716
